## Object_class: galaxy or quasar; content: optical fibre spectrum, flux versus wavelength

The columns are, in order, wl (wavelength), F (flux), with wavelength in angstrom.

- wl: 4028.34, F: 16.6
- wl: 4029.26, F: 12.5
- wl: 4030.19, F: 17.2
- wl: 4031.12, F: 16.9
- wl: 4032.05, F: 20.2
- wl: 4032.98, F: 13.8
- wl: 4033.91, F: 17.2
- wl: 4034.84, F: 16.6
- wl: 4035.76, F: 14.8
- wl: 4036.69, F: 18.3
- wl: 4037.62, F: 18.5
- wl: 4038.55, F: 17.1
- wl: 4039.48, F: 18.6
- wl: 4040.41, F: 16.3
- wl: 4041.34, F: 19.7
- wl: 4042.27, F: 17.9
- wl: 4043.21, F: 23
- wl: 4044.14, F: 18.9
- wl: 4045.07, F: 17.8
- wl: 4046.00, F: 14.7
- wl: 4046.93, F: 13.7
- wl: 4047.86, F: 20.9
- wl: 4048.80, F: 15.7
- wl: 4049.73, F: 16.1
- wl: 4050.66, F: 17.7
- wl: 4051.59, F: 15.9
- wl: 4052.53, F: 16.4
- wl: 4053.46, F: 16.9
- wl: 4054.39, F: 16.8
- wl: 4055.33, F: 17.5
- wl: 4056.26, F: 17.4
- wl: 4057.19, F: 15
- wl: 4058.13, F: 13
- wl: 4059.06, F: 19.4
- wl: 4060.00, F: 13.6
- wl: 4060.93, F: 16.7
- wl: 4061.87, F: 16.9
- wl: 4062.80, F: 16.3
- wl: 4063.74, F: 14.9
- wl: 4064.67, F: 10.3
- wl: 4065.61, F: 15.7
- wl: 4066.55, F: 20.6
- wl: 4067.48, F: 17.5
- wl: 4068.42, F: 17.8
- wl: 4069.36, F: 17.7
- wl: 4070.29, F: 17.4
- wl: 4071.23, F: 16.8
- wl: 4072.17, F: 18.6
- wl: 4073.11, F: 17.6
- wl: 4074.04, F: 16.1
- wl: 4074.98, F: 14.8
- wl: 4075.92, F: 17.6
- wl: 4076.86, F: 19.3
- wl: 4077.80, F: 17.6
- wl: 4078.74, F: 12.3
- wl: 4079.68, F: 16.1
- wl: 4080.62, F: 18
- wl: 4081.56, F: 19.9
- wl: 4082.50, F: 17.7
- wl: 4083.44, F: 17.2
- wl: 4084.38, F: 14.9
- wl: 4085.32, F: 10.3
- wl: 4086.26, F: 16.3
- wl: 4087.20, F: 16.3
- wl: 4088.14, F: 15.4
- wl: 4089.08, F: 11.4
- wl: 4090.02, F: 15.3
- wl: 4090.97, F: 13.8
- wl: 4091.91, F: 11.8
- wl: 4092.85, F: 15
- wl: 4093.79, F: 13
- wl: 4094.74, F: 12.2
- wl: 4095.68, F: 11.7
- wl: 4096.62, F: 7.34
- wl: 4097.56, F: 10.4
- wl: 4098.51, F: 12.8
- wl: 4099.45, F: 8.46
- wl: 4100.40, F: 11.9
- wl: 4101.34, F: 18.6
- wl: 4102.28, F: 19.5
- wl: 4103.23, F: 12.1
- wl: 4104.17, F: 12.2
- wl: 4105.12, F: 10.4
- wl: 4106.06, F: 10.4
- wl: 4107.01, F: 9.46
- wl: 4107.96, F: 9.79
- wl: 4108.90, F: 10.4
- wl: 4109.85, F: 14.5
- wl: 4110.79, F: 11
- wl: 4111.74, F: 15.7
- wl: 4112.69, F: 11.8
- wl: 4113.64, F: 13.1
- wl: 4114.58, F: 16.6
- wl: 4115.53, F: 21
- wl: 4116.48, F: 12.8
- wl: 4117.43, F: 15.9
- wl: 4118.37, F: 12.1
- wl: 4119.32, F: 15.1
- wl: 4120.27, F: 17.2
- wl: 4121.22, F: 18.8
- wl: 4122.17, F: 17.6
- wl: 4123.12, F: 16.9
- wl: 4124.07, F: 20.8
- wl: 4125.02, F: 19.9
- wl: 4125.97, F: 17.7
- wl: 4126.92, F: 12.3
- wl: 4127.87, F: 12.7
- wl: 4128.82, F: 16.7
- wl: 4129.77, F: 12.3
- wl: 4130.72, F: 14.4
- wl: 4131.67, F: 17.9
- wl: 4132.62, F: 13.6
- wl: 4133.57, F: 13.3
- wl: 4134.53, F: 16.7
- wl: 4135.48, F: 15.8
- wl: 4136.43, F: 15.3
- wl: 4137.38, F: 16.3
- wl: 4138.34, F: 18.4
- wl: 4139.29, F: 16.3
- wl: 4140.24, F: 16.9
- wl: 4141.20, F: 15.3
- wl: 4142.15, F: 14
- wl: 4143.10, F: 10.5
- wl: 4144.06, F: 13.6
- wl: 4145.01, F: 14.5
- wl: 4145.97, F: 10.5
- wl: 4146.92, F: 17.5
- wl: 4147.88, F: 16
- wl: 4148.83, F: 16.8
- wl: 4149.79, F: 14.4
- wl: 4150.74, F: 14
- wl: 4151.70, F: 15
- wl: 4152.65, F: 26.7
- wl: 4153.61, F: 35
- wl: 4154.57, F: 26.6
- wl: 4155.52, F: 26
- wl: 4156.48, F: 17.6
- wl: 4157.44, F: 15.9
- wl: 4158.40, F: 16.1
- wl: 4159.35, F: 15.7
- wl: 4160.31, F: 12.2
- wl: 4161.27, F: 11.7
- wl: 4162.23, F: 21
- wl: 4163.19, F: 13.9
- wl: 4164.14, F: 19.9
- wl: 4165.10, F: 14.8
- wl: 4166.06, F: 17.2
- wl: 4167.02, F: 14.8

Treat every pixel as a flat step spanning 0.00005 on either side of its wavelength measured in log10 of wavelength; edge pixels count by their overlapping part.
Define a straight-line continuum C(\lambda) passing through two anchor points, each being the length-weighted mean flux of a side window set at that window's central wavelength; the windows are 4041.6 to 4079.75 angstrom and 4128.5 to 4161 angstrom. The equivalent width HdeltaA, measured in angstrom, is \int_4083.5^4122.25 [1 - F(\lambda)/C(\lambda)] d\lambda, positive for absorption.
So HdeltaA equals 7.4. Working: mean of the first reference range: 16.8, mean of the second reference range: 16.7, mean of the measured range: 13.5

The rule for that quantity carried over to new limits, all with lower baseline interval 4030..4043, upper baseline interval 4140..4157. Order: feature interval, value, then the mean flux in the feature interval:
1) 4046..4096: 4.7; 15.9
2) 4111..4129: 1.8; 15.9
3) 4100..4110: 2.9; 12.6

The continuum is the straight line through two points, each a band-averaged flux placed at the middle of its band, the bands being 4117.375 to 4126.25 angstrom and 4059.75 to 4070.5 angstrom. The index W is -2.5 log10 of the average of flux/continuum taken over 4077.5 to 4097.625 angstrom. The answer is 0.17 mag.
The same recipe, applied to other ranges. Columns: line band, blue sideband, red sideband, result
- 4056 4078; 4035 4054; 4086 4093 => -0.049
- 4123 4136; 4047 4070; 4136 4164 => 0.078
